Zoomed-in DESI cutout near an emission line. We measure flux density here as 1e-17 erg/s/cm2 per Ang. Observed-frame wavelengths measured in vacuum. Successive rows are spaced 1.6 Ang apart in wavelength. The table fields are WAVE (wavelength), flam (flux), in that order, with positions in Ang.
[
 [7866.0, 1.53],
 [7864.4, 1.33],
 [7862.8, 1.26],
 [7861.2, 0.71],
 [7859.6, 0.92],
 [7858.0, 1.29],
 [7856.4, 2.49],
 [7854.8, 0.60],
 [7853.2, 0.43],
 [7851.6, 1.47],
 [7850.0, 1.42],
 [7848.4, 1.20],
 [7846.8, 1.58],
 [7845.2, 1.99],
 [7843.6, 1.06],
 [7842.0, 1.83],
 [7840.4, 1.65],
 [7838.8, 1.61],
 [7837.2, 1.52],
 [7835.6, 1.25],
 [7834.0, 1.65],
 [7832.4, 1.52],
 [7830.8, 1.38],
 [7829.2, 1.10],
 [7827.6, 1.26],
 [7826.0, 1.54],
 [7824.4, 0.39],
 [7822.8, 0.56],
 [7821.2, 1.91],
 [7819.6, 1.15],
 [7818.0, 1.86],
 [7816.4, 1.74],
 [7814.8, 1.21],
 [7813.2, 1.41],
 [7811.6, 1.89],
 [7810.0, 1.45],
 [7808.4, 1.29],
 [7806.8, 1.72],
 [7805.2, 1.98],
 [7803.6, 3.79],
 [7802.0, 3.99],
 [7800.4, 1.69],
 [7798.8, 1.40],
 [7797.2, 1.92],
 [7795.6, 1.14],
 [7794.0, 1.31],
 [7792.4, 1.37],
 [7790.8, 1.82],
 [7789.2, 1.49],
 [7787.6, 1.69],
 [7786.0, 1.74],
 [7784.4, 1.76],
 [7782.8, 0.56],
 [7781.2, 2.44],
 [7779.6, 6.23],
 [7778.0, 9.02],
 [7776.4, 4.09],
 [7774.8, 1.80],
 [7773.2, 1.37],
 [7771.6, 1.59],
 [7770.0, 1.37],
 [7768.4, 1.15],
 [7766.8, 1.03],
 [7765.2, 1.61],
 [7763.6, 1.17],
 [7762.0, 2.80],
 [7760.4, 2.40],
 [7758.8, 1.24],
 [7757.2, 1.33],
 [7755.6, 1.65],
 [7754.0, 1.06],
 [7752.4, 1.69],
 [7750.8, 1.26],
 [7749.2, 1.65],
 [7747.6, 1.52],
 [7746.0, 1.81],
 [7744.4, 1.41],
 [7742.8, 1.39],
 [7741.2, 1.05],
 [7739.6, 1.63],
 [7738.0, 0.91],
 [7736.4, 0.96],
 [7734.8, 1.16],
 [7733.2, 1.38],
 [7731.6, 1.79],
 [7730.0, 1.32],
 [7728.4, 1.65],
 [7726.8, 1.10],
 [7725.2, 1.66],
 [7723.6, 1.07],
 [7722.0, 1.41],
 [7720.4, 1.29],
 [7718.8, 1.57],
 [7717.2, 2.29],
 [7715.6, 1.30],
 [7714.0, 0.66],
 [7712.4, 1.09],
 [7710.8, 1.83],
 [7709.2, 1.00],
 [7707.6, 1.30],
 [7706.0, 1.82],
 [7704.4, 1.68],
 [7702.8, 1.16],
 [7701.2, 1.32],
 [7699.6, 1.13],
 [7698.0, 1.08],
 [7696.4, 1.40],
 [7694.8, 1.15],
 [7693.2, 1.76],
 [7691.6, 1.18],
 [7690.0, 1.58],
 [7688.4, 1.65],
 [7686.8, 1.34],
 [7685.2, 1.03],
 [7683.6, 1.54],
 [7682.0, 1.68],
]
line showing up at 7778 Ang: H-alpha 6563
